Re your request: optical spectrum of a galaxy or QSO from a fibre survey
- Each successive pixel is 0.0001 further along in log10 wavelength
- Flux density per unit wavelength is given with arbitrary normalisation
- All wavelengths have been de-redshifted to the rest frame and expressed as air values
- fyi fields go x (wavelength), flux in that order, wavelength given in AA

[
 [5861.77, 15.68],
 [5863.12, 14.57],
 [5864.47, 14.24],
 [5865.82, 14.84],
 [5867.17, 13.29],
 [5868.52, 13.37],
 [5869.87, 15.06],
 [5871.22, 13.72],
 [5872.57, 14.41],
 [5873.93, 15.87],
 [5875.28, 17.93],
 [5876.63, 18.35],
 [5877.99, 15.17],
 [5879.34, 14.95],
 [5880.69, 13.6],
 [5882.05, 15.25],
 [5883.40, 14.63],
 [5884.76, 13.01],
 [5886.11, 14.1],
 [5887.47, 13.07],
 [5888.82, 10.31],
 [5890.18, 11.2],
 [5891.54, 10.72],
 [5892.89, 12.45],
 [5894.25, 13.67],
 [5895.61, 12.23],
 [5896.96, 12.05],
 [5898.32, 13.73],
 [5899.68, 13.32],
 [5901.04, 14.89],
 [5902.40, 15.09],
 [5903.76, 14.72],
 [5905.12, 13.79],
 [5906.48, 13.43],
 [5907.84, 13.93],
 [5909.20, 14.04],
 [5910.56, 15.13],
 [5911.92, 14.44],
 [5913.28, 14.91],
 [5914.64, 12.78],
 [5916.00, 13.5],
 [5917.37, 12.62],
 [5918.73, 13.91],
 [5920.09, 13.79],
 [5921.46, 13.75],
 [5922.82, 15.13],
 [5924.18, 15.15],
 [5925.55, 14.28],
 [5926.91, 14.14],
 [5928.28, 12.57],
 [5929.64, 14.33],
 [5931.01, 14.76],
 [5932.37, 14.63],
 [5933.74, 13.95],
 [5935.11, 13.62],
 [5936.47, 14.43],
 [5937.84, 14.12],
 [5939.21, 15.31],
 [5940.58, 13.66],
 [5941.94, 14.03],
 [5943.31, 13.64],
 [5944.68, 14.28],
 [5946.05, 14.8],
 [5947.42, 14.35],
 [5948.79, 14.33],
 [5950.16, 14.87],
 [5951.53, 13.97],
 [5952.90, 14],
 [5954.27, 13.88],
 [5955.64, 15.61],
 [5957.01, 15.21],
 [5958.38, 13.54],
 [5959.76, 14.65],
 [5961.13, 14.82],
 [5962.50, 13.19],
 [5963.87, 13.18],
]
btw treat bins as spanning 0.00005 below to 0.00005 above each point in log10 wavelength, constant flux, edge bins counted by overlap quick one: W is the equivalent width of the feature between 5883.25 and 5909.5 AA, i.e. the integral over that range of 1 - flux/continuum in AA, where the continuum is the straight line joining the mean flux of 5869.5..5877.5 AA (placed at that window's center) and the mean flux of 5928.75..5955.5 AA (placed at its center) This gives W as 3.71 AA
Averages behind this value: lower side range 15.9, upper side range 14.3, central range 13.2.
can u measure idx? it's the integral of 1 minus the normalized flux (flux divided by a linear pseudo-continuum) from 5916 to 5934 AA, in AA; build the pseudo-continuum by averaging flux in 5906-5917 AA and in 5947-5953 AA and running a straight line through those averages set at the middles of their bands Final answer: 0.1 AA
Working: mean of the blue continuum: 14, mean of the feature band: 14.1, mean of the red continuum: 14.3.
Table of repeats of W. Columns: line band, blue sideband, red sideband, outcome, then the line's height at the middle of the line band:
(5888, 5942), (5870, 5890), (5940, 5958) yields 2.7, 14.4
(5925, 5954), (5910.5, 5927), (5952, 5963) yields 0.1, 14.2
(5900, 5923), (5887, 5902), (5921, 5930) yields -1.1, 13.5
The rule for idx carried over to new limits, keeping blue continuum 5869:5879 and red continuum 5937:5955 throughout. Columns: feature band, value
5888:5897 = 2.1 AA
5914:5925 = 0.7 AA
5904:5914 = 0.5 AA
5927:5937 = 0.3 AA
